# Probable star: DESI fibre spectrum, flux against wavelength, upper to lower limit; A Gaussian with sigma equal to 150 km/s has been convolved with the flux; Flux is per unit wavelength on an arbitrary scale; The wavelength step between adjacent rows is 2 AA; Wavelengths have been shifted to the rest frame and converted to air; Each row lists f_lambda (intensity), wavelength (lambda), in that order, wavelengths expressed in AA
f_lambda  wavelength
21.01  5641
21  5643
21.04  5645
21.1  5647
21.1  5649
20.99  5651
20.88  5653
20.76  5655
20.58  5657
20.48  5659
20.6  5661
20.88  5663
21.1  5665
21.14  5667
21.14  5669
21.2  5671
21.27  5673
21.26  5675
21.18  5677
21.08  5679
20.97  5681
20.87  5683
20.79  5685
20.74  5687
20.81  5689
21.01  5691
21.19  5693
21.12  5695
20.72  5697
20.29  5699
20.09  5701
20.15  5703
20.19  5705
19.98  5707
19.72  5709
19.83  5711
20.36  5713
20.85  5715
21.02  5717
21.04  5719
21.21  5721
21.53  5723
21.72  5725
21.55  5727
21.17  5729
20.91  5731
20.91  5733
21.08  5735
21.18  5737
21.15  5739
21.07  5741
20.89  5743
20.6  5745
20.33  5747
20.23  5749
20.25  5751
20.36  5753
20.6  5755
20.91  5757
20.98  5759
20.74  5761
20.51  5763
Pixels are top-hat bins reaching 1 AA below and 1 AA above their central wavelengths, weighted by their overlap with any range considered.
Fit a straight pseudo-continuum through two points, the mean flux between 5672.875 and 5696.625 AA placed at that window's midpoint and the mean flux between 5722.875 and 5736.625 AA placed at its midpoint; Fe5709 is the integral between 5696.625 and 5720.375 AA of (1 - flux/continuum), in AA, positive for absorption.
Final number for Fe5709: 0.9 AA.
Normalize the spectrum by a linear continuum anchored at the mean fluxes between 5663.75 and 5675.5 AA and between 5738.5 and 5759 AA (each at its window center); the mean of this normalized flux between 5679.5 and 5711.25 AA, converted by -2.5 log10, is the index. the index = 0.02 mag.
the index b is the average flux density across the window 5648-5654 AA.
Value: 21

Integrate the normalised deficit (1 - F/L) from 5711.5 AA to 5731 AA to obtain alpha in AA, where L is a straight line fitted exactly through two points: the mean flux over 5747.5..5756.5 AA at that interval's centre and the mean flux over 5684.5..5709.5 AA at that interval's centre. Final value -0.6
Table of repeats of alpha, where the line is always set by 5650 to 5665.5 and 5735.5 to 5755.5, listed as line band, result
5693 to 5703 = 0.1 AA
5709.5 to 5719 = 0.1 AA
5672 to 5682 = -0.2 AA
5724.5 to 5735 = -0.3 AA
